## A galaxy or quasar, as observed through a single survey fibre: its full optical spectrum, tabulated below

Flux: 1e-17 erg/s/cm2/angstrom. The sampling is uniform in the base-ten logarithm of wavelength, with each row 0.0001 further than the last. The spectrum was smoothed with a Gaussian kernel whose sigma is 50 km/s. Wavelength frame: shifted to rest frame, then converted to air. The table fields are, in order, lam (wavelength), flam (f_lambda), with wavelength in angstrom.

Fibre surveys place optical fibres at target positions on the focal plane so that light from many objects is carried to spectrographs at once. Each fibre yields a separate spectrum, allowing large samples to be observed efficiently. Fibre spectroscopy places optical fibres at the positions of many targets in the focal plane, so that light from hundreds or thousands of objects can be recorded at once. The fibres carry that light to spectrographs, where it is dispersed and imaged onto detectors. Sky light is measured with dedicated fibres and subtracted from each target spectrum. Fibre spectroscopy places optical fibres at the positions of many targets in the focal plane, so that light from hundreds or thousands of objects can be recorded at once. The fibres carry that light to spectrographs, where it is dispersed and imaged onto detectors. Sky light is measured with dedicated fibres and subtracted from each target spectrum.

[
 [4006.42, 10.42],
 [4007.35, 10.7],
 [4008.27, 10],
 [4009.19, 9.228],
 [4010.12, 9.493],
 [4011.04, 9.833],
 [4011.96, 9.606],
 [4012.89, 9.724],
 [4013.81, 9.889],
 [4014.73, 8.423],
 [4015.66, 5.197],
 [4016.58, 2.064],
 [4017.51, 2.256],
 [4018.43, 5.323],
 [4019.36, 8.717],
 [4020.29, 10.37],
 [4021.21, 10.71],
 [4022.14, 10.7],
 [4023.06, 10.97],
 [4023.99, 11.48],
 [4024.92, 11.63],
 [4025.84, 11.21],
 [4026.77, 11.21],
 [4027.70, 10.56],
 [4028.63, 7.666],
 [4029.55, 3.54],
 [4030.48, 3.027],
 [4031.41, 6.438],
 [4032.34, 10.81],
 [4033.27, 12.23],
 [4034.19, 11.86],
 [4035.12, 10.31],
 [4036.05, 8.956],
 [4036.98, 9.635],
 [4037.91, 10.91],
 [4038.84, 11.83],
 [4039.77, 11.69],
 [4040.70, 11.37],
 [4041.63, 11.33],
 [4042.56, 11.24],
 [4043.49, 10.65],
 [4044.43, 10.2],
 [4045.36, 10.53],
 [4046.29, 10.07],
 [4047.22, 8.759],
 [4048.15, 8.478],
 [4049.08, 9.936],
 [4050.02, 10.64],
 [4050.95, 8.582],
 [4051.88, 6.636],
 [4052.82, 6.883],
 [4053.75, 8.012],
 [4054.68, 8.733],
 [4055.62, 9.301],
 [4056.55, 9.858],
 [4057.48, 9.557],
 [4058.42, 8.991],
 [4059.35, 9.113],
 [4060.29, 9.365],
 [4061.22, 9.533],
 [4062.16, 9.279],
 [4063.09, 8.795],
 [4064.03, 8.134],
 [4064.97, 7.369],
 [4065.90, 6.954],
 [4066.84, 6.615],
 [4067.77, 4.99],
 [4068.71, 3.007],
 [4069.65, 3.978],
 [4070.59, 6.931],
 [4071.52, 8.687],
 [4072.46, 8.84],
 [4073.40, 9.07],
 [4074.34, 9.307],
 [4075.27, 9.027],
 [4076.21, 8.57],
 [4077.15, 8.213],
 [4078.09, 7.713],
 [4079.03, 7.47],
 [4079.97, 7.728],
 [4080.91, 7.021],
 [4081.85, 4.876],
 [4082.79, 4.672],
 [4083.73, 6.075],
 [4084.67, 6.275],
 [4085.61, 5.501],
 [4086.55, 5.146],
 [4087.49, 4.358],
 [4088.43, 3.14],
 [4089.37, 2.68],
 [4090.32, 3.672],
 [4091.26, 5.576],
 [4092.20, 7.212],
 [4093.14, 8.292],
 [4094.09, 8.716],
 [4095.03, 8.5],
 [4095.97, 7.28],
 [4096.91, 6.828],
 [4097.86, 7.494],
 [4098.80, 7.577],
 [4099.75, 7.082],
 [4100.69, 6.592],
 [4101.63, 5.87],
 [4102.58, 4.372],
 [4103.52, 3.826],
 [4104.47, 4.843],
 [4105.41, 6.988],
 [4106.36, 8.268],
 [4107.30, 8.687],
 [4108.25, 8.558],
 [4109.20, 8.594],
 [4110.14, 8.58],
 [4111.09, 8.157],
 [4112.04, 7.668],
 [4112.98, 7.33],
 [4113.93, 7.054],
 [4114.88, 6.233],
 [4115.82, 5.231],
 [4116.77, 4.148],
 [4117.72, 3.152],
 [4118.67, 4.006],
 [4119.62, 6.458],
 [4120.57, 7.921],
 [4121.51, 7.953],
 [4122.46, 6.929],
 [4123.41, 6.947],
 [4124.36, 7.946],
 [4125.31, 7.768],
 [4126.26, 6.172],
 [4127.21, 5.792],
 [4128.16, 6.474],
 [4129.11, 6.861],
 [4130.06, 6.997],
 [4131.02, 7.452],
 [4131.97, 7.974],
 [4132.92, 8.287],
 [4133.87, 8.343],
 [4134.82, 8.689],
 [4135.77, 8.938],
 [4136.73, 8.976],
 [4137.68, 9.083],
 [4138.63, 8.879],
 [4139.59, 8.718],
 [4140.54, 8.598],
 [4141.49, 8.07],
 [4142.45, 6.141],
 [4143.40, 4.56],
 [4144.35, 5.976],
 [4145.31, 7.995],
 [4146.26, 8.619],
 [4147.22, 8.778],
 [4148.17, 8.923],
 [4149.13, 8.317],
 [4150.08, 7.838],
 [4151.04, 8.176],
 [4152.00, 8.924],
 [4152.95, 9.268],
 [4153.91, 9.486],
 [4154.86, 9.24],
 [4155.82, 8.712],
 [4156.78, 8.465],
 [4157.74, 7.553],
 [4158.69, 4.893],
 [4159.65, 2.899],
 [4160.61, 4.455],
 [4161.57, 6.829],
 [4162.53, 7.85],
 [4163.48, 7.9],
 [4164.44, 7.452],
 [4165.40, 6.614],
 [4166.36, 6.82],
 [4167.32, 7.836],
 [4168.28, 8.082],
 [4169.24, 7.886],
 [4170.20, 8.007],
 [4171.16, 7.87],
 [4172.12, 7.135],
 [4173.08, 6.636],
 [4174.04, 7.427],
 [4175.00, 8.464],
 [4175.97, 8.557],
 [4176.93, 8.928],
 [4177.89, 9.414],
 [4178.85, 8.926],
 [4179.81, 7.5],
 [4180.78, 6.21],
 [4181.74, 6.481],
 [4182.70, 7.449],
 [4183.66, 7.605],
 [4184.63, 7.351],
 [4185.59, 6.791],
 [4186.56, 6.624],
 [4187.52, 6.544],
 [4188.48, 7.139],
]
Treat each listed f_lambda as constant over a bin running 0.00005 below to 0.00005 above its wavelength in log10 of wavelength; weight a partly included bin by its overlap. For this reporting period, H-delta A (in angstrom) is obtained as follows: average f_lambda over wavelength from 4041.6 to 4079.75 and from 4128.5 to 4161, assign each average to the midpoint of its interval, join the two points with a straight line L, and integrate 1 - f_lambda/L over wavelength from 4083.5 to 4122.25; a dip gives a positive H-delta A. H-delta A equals 8.3 angstrom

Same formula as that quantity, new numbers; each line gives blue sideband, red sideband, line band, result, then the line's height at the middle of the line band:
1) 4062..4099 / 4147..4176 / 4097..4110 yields 0.3 angstrom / 7.01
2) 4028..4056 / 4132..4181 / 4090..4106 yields 3.8 angstrom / 8.6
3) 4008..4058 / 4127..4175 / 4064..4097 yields 7.7 angstrom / 8.59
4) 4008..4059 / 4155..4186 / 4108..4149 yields 3.0 angstrom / 7.93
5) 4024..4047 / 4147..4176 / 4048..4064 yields 1.1 angstrom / 9.59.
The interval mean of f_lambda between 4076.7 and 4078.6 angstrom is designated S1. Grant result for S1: 7.94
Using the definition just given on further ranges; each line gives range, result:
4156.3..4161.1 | 5.65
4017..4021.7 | 7.43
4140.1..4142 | 8.29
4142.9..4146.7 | 6.78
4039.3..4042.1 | 11.5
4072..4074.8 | 9.06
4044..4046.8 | 10.3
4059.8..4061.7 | 9.42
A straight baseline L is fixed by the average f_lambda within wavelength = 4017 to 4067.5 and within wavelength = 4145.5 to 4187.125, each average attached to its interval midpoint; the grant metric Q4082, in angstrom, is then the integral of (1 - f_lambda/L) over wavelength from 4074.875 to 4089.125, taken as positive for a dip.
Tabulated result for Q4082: 3.9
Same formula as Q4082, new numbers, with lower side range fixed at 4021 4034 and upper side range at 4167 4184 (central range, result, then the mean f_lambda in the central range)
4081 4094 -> 5.1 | 5.35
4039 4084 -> 3.4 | 8.42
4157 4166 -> 1.8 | 6.34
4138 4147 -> 0.7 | 7.57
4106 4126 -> 3.5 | 7.01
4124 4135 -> 1.3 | 7.36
